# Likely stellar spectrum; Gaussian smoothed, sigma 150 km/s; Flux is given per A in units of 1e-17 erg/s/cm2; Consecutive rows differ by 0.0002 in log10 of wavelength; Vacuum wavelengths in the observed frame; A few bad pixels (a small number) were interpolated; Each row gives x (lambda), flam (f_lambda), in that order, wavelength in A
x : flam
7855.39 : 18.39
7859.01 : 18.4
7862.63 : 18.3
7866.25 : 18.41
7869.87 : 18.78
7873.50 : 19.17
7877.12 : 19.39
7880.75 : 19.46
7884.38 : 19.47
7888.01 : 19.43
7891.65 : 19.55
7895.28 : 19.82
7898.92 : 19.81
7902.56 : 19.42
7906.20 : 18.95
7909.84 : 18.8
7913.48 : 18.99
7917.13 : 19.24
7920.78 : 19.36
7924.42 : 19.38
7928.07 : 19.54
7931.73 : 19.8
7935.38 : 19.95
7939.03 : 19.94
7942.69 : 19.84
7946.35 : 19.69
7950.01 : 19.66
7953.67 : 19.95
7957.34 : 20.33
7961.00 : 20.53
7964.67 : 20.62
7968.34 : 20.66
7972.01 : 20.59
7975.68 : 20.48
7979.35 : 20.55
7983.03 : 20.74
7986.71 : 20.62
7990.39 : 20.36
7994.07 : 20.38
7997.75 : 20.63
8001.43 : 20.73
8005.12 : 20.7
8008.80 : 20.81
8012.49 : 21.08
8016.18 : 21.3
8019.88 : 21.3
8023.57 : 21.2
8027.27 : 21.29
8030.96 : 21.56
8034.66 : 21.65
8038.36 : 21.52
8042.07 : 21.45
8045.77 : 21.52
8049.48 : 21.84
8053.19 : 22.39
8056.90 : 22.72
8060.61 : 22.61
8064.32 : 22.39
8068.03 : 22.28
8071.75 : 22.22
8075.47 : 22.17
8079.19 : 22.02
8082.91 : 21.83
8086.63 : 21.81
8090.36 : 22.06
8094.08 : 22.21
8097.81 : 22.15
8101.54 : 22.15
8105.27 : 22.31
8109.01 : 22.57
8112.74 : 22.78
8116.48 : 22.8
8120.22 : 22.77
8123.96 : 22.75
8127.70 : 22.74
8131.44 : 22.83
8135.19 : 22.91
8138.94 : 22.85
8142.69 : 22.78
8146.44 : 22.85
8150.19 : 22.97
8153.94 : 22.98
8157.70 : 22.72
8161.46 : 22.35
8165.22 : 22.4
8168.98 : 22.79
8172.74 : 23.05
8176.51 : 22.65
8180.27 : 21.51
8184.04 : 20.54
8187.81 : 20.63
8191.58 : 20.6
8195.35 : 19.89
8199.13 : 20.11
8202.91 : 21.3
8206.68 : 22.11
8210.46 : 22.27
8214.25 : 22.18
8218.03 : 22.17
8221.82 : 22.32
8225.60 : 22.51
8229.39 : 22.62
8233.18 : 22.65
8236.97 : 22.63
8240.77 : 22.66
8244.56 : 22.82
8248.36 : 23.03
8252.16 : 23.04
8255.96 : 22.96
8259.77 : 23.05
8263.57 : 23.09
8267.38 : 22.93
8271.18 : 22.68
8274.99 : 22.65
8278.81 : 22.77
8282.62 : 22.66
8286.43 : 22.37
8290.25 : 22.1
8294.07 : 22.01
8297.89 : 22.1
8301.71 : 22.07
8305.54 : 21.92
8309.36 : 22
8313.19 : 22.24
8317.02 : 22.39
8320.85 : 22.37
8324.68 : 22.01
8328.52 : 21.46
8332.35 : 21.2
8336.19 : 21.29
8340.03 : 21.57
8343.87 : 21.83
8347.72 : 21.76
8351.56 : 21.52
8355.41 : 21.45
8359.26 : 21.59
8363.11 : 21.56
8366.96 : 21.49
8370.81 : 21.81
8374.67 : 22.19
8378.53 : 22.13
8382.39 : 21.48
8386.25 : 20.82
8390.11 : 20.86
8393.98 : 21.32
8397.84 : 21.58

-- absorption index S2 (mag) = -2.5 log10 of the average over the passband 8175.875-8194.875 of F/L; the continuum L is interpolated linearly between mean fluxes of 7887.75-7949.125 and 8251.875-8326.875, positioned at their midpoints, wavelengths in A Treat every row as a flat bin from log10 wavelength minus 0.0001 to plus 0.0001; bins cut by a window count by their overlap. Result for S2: 0.03 mag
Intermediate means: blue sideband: 19.5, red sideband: 22.5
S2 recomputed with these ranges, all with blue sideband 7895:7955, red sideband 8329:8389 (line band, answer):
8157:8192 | -0.06 mag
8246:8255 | -0.10 mag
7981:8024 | -0.05 mag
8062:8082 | -0.10 mag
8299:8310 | -0.03 mag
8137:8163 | -0.11 mag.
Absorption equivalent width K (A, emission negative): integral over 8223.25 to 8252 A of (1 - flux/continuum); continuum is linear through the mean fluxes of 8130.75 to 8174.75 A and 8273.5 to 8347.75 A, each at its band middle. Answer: -0.4 A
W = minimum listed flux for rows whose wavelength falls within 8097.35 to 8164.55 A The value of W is 22.15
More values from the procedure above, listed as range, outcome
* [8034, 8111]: 21.45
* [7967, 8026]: 20.36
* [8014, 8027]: 21.2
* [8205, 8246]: 22.11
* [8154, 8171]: 22.35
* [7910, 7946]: 18.99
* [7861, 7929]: 18.3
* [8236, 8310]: 21.92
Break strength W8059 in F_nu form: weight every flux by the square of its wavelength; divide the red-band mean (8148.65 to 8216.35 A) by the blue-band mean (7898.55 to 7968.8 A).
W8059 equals 1.18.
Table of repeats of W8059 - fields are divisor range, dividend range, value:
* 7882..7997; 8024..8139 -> 1.16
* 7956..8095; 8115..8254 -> 1.09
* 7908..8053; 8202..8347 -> 1.17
